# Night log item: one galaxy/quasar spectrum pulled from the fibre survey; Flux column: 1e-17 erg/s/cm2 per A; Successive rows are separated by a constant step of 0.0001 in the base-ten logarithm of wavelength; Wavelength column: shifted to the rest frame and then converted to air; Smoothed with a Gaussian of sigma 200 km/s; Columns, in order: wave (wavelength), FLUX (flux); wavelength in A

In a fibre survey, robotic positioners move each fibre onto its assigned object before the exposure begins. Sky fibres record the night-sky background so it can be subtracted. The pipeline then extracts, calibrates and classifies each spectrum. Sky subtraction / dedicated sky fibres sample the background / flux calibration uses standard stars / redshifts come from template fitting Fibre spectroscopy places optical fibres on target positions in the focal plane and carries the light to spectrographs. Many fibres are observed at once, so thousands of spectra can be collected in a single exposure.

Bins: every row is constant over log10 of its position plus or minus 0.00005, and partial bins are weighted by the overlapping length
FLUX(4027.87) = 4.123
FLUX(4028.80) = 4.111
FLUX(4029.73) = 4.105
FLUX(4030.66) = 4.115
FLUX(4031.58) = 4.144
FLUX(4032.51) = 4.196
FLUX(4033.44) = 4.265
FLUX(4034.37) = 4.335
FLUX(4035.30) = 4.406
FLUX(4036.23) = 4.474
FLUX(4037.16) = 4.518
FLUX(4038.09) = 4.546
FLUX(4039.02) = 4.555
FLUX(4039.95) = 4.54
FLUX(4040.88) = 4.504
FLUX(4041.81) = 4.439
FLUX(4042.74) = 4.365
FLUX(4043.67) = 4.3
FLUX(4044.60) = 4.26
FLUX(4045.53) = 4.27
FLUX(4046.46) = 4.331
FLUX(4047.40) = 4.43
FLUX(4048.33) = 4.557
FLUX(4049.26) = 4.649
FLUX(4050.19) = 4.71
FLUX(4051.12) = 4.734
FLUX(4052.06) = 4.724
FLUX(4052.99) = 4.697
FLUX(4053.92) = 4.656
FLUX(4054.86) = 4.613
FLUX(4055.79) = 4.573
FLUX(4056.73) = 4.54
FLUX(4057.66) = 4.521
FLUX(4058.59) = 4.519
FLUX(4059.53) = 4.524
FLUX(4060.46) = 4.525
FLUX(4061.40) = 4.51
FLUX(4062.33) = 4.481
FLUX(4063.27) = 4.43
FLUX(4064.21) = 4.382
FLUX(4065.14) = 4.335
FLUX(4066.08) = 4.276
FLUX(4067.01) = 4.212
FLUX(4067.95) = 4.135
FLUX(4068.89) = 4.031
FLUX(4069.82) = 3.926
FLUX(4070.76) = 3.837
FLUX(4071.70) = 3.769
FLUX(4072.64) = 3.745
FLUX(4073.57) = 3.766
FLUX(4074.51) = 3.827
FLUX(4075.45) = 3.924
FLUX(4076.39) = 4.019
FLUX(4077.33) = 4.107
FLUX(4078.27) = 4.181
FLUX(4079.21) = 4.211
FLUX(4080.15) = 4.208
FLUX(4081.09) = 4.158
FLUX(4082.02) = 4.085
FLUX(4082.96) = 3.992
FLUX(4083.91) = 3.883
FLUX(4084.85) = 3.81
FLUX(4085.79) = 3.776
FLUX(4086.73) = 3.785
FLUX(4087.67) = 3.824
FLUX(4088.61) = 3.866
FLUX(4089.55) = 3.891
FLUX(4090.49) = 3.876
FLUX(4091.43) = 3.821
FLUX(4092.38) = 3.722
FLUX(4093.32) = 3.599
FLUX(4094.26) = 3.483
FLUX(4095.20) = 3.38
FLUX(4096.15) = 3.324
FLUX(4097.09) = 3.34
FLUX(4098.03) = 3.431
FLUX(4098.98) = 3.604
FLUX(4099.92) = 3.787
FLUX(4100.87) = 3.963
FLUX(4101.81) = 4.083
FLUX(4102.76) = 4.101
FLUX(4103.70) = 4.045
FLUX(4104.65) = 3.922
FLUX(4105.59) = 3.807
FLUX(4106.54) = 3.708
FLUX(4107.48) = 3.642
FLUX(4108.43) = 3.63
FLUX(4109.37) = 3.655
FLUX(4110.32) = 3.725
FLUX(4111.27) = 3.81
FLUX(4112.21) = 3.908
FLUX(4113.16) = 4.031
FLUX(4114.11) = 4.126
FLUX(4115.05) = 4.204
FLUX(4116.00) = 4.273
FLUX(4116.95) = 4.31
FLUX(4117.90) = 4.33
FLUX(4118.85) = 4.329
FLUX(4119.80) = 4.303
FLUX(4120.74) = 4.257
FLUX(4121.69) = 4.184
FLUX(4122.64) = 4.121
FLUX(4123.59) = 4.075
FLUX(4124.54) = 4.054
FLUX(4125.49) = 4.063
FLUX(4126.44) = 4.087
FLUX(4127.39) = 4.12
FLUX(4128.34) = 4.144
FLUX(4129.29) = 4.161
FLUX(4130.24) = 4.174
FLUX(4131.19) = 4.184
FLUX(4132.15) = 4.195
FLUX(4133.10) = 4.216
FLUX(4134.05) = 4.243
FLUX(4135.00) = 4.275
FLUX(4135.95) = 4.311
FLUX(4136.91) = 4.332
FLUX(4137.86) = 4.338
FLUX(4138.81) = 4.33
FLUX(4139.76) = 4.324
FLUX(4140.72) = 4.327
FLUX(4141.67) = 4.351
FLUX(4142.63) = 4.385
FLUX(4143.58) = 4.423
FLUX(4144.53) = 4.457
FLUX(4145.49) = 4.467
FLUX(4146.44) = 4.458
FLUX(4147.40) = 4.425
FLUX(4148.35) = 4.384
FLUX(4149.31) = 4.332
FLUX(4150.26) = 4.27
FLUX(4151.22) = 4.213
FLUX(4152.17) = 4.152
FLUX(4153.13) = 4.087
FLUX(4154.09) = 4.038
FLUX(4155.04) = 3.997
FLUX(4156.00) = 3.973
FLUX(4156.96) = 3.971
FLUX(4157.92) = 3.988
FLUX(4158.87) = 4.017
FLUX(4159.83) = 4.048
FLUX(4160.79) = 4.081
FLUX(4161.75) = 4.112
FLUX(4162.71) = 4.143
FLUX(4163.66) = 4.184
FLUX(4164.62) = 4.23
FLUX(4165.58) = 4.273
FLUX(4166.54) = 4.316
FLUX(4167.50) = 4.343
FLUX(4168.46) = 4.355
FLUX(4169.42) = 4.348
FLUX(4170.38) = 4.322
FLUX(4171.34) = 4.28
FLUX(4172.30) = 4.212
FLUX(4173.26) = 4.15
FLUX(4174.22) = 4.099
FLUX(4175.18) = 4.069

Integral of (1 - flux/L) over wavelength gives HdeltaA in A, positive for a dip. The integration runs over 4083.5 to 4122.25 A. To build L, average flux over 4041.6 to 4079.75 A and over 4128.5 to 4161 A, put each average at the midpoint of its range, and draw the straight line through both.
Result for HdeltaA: 3.7 A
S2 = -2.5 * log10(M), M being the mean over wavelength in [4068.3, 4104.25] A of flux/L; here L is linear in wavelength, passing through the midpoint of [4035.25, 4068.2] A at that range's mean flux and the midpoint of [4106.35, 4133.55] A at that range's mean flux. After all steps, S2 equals 0.11 mag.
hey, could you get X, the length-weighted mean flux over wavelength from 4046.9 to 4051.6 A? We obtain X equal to 4.61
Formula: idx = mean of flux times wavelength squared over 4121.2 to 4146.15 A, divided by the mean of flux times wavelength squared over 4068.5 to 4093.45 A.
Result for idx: 1.1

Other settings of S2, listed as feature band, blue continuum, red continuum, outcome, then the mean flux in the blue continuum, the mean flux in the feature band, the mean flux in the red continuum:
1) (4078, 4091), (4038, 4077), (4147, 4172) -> 0.09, 4.35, 3.97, 4.19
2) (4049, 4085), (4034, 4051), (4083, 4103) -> -0.04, 4.46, 4.26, 3.73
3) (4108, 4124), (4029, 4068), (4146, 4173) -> 0.06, 4.44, 4.08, 4.2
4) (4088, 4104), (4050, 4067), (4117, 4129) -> 0.16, 4.53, 3.72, 4.18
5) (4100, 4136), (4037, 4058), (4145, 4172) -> 0.07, 4.52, 4.07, 4.21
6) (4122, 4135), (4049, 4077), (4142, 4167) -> 0.02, 4.32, 4.15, 4.21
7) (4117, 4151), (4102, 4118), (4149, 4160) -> -0.06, 3.95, 4.27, 4.09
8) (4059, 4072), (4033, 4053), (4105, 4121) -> 0.02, 4.48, 4.25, 4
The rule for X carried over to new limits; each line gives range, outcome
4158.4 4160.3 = 4.03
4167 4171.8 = 4.33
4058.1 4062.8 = 4.51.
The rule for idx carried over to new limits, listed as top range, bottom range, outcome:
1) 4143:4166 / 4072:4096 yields 1.12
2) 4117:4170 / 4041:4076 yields 1.02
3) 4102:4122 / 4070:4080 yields 1.04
